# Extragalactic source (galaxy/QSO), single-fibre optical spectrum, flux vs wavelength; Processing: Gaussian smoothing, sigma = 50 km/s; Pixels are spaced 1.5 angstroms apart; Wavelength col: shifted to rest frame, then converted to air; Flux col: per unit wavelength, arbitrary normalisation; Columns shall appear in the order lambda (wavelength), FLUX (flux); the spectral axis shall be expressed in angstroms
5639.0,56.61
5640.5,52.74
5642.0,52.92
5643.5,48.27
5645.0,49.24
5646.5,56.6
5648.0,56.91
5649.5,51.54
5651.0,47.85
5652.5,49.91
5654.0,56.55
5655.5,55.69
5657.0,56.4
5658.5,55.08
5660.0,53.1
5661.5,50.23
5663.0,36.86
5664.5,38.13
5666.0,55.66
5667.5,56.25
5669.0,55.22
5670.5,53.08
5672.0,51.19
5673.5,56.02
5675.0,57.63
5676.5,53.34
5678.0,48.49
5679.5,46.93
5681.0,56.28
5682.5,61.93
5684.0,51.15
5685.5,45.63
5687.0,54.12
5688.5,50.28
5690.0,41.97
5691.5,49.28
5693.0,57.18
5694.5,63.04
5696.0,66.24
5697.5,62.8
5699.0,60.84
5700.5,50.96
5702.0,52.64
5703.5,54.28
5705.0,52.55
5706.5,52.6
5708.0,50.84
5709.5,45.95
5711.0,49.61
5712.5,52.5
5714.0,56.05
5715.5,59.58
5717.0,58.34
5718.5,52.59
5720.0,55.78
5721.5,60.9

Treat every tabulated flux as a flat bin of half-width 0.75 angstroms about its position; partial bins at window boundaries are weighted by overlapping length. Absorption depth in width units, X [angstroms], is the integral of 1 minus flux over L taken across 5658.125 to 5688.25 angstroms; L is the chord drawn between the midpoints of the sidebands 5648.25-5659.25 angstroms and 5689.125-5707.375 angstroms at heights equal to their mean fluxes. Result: 1.40 angstroms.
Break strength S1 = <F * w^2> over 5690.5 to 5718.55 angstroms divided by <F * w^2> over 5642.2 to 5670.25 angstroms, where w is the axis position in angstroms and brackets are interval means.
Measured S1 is 1.1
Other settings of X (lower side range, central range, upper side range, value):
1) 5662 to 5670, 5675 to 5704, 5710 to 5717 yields -1.46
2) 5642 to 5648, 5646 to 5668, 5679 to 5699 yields 0.51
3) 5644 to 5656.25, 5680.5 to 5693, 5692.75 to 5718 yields 0.71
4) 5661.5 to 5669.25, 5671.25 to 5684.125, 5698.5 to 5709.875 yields -1.09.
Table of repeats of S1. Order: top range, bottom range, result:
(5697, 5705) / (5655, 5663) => 1.08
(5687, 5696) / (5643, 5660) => 1.02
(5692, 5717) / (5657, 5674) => 1.10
